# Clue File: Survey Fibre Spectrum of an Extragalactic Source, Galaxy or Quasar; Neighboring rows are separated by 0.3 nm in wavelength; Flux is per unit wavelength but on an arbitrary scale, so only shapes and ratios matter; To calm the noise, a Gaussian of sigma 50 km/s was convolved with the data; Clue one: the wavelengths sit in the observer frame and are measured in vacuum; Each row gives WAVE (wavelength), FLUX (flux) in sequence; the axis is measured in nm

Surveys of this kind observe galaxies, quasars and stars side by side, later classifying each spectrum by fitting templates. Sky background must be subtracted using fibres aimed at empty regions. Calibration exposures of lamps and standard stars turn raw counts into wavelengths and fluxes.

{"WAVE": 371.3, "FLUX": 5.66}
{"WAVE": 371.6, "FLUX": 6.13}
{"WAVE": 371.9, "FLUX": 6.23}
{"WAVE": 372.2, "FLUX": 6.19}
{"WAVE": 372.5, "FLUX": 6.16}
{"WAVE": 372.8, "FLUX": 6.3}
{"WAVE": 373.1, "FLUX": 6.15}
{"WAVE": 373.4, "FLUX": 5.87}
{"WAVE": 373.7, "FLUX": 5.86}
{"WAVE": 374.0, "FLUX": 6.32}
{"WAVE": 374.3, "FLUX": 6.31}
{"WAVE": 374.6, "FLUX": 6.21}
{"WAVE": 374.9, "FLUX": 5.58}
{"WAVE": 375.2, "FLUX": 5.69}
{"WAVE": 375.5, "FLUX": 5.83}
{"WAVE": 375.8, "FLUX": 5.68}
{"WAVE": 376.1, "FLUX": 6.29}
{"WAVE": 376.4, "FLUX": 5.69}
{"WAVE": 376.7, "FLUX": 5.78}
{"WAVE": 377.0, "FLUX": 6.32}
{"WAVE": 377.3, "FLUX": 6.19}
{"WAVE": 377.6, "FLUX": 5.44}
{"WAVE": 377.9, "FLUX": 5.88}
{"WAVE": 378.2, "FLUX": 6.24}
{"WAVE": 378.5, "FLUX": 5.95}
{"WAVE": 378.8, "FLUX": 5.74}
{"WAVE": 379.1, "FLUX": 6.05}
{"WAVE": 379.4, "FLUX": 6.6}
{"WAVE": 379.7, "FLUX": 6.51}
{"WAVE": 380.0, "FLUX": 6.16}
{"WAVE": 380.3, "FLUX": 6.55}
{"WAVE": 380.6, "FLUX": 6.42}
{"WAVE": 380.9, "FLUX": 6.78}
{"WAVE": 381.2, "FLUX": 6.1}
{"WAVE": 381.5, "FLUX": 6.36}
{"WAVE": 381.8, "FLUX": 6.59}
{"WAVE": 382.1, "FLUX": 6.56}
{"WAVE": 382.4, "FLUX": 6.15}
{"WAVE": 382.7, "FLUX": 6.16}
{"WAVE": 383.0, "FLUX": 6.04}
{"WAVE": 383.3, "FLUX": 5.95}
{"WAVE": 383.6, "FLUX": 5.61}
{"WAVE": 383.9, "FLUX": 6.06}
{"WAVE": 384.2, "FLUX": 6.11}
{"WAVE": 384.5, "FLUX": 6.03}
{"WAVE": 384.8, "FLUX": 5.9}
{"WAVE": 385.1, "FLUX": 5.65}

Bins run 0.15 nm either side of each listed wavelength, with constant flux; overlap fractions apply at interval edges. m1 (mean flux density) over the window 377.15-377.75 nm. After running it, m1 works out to 5.82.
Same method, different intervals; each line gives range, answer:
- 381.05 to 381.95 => 6.35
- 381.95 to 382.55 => 6.36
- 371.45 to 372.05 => 6.18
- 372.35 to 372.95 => 6.23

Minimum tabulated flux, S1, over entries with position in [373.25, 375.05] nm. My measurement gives 5.58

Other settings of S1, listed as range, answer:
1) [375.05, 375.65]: 5.69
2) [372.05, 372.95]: 6.16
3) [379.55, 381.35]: 6.1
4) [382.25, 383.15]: 6.04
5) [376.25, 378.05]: 5.44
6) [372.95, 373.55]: 5.87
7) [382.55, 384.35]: 5.61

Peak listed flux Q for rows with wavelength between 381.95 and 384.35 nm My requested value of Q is 6.56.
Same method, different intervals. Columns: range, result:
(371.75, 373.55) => 6.3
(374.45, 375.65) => 6.21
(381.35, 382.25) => 6.59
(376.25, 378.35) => 6.32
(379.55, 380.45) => 6.55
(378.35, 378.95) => 5.95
